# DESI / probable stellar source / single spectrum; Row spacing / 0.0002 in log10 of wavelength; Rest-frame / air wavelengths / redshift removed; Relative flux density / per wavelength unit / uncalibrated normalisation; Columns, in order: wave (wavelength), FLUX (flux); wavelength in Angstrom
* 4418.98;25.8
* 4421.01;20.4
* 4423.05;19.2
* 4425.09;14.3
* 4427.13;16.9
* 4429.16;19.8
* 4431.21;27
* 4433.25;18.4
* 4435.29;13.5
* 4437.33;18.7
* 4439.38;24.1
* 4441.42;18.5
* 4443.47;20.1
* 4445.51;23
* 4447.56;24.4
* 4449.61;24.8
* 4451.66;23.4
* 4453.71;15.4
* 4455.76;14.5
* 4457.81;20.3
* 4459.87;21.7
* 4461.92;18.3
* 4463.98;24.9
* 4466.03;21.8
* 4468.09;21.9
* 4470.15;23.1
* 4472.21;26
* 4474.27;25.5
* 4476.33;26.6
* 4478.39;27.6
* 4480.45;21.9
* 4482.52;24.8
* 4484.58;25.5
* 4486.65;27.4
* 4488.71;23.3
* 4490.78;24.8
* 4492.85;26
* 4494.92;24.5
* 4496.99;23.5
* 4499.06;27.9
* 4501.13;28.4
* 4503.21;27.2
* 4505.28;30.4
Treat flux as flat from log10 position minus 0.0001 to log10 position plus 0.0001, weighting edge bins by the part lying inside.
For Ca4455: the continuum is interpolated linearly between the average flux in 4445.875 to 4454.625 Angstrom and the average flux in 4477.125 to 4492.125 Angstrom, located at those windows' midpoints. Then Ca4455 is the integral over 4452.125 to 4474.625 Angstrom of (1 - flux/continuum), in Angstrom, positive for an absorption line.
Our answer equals 2.1 Angstrom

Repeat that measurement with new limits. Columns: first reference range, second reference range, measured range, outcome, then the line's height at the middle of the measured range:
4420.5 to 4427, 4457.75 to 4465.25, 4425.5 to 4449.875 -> -1.8 Angstrom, 19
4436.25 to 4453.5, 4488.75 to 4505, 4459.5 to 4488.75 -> 0.1 Angstrom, 24.2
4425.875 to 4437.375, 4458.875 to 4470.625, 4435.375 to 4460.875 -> -0.1 Angstrom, 20.4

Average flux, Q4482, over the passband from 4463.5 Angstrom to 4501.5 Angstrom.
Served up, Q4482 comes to 25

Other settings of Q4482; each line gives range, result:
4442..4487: 22.8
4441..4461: 20.7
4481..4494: 25.2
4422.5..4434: 19.3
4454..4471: 20.6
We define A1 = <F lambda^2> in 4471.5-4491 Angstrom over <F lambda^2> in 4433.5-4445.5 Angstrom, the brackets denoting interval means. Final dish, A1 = 1.34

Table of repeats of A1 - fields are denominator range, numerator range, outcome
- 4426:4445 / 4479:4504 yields 1.32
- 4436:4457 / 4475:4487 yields 1.26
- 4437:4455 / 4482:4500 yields 1.21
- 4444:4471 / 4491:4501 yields 1.23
